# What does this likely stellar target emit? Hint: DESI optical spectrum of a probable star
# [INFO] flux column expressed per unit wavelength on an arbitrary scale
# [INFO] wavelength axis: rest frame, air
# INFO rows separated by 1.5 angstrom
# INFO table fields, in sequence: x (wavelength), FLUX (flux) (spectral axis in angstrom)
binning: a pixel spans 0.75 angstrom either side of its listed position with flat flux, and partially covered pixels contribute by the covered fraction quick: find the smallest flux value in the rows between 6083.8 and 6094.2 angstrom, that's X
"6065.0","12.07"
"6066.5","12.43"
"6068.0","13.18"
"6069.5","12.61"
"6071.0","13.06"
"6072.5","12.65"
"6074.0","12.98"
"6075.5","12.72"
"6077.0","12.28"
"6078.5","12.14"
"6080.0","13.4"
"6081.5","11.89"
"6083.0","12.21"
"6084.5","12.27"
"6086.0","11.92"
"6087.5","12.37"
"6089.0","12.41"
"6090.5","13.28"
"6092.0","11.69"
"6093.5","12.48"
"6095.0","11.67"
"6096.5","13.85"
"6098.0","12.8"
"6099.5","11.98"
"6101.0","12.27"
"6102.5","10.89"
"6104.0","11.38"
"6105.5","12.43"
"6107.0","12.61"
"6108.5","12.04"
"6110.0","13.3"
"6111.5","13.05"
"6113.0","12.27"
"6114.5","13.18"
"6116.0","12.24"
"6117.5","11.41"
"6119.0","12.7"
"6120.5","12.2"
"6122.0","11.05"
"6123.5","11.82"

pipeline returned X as 11.69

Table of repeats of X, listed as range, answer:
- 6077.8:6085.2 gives 11.89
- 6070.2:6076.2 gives 12.65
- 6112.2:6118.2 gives 11.41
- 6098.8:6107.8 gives 10.89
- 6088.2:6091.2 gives 12.41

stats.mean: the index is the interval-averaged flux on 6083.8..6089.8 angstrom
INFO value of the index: 12.3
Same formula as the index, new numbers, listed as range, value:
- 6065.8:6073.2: 12.8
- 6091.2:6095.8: 12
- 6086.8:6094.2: 12.4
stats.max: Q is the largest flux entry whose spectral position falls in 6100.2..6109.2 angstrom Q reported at 12.61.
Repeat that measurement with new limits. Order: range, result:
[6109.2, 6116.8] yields 13.3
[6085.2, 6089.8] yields 12.41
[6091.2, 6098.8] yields 13.85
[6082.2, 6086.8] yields 12.27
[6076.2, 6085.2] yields 13.4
